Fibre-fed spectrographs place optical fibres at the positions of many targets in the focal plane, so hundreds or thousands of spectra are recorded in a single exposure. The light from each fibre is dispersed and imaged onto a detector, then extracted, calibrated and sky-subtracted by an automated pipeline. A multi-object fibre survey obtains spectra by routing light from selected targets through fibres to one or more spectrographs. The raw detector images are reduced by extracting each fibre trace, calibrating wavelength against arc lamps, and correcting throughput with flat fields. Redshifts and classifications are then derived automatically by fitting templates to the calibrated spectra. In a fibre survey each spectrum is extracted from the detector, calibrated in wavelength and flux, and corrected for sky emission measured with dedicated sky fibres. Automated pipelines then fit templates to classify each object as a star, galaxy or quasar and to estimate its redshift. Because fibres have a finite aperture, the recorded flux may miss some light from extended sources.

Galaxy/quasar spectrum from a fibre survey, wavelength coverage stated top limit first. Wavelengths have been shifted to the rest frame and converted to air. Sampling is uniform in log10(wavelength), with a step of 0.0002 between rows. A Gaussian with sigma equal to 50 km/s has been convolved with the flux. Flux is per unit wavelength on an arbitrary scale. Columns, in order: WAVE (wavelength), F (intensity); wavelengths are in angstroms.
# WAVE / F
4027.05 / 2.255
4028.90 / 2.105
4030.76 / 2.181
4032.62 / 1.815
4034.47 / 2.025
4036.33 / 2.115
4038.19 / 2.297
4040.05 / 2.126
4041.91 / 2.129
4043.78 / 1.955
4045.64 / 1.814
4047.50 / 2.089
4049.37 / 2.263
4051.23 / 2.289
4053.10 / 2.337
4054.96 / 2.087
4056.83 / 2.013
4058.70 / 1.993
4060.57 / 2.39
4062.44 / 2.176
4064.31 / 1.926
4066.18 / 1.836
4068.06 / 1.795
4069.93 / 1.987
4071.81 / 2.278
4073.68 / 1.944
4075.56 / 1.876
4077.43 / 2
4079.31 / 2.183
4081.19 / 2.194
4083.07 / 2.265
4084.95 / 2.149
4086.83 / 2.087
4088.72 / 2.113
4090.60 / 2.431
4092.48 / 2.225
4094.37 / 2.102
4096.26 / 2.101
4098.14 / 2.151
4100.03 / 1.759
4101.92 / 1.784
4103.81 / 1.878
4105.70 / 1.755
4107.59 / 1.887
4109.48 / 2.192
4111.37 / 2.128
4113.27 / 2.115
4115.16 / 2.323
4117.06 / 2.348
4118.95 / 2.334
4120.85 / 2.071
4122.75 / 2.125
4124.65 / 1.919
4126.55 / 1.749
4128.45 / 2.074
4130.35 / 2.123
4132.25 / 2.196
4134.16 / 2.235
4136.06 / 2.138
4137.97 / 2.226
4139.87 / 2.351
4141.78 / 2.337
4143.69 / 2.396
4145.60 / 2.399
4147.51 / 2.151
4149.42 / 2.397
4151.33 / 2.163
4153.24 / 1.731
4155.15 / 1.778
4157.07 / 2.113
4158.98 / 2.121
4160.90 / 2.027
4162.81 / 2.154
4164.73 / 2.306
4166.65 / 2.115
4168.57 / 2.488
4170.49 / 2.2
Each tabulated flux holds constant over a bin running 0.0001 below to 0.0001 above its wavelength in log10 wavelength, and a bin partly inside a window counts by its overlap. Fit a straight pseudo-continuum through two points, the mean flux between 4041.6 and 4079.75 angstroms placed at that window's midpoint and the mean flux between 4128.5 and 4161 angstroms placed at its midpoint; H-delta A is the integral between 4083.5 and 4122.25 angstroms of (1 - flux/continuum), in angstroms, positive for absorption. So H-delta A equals 0.3 angstroms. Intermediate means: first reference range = 2.06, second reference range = 2.17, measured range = 2.1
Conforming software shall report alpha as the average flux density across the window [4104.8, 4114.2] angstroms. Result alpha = 2.02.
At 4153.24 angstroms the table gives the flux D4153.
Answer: 1.731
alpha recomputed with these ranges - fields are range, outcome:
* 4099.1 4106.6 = 1.79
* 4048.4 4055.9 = 2.24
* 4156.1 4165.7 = 2.14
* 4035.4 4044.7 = 2.12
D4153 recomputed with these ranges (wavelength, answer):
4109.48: 2.192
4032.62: 1.815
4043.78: 1.955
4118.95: 2.334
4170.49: 2.2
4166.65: 2.115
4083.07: 2.265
